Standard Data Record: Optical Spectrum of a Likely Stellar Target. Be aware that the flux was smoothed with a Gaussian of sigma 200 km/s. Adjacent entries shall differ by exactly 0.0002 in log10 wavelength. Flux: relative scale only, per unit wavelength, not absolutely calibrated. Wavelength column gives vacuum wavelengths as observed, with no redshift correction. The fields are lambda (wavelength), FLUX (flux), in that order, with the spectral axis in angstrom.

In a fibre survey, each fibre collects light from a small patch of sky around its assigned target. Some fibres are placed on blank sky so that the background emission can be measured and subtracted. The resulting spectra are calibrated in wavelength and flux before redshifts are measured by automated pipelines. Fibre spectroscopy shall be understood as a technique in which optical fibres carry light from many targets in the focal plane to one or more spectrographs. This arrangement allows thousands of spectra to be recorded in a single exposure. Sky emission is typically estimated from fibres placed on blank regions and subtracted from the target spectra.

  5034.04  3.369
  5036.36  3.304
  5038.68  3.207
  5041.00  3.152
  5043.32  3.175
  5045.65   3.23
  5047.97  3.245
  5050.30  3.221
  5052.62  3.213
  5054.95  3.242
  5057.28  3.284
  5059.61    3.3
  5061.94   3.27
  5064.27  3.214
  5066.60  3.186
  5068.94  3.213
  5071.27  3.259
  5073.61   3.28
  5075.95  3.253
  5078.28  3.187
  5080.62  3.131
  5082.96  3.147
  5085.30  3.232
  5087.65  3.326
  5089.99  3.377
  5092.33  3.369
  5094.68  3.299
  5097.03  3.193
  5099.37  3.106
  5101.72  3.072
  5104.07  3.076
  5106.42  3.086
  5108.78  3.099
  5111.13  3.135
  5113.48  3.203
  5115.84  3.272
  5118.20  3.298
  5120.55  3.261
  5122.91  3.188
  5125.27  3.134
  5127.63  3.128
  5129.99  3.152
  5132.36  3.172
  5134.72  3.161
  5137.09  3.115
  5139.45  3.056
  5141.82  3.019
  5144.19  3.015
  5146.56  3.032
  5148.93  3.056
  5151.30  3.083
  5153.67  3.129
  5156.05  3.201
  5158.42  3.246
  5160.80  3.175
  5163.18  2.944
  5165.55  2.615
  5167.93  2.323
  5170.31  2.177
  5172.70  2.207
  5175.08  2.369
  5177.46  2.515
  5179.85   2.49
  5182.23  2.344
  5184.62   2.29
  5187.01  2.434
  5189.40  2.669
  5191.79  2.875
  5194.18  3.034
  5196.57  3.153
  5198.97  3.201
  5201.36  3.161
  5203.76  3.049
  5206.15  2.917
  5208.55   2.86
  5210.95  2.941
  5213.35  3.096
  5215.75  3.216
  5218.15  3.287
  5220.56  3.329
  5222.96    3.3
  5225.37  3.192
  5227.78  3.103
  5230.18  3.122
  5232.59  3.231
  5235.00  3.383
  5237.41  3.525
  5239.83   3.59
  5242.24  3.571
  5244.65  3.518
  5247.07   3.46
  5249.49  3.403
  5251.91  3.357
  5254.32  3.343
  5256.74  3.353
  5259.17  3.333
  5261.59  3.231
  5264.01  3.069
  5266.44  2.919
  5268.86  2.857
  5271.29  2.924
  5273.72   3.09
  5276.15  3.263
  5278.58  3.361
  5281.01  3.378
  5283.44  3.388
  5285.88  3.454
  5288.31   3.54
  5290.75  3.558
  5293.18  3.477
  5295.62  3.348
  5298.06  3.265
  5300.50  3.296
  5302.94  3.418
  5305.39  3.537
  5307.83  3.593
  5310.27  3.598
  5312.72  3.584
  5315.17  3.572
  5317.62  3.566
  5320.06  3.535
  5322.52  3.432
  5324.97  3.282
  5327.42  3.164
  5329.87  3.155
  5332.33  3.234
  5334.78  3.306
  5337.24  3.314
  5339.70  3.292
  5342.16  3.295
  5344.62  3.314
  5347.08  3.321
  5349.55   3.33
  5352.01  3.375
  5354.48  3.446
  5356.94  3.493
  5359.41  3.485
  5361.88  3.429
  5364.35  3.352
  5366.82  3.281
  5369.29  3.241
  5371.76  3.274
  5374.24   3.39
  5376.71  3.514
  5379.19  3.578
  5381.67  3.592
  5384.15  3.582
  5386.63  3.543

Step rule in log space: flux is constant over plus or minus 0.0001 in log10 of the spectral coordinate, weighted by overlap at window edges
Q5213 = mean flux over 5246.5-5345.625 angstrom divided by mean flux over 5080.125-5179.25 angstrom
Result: 1.10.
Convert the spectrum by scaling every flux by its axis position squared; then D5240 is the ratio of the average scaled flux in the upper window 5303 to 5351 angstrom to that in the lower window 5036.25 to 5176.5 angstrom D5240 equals 1.19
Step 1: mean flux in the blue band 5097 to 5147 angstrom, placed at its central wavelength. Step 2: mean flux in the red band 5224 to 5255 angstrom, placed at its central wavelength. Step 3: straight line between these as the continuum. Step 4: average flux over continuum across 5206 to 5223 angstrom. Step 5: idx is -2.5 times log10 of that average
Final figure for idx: 0.068 mag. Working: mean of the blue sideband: 3.14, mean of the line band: 3.12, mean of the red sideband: 3.37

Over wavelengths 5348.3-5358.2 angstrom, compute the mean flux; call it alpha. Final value 3.41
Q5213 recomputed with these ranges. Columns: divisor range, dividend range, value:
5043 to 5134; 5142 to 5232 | 0.90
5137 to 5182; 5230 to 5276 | 1.17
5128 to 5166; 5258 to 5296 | 1.06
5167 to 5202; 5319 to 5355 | 1.27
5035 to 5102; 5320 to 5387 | 1.04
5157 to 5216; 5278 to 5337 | 1.23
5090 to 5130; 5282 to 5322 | 1.09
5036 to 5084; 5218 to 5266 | 1.03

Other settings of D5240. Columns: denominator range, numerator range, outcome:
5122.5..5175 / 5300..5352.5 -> 1.23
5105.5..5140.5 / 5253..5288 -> 1.08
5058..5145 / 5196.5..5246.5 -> 1.06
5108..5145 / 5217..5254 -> 1.11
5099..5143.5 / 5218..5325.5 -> 1.13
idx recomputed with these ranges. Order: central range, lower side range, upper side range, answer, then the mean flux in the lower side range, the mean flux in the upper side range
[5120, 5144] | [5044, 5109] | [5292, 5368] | 0.04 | 3.22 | 3.39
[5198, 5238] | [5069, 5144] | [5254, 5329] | 0.04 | 3.18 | 3.35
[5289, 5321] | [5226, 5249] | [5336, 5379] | -0.04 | 3.38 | 3.37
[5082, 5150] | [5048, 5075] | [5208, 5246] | 0.03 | 3.24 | 3.27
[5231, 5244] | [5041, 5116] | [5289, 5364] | -0.04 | 3.21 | 3.4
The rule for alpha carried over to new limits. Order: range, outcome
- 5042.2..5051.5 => 3.22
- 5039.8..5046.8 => 3.18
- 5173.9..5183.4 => 2.43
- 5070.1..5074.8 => 3.27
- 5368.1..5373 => 3.26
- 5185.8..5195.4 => 2.75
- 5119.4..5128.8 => 3.18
